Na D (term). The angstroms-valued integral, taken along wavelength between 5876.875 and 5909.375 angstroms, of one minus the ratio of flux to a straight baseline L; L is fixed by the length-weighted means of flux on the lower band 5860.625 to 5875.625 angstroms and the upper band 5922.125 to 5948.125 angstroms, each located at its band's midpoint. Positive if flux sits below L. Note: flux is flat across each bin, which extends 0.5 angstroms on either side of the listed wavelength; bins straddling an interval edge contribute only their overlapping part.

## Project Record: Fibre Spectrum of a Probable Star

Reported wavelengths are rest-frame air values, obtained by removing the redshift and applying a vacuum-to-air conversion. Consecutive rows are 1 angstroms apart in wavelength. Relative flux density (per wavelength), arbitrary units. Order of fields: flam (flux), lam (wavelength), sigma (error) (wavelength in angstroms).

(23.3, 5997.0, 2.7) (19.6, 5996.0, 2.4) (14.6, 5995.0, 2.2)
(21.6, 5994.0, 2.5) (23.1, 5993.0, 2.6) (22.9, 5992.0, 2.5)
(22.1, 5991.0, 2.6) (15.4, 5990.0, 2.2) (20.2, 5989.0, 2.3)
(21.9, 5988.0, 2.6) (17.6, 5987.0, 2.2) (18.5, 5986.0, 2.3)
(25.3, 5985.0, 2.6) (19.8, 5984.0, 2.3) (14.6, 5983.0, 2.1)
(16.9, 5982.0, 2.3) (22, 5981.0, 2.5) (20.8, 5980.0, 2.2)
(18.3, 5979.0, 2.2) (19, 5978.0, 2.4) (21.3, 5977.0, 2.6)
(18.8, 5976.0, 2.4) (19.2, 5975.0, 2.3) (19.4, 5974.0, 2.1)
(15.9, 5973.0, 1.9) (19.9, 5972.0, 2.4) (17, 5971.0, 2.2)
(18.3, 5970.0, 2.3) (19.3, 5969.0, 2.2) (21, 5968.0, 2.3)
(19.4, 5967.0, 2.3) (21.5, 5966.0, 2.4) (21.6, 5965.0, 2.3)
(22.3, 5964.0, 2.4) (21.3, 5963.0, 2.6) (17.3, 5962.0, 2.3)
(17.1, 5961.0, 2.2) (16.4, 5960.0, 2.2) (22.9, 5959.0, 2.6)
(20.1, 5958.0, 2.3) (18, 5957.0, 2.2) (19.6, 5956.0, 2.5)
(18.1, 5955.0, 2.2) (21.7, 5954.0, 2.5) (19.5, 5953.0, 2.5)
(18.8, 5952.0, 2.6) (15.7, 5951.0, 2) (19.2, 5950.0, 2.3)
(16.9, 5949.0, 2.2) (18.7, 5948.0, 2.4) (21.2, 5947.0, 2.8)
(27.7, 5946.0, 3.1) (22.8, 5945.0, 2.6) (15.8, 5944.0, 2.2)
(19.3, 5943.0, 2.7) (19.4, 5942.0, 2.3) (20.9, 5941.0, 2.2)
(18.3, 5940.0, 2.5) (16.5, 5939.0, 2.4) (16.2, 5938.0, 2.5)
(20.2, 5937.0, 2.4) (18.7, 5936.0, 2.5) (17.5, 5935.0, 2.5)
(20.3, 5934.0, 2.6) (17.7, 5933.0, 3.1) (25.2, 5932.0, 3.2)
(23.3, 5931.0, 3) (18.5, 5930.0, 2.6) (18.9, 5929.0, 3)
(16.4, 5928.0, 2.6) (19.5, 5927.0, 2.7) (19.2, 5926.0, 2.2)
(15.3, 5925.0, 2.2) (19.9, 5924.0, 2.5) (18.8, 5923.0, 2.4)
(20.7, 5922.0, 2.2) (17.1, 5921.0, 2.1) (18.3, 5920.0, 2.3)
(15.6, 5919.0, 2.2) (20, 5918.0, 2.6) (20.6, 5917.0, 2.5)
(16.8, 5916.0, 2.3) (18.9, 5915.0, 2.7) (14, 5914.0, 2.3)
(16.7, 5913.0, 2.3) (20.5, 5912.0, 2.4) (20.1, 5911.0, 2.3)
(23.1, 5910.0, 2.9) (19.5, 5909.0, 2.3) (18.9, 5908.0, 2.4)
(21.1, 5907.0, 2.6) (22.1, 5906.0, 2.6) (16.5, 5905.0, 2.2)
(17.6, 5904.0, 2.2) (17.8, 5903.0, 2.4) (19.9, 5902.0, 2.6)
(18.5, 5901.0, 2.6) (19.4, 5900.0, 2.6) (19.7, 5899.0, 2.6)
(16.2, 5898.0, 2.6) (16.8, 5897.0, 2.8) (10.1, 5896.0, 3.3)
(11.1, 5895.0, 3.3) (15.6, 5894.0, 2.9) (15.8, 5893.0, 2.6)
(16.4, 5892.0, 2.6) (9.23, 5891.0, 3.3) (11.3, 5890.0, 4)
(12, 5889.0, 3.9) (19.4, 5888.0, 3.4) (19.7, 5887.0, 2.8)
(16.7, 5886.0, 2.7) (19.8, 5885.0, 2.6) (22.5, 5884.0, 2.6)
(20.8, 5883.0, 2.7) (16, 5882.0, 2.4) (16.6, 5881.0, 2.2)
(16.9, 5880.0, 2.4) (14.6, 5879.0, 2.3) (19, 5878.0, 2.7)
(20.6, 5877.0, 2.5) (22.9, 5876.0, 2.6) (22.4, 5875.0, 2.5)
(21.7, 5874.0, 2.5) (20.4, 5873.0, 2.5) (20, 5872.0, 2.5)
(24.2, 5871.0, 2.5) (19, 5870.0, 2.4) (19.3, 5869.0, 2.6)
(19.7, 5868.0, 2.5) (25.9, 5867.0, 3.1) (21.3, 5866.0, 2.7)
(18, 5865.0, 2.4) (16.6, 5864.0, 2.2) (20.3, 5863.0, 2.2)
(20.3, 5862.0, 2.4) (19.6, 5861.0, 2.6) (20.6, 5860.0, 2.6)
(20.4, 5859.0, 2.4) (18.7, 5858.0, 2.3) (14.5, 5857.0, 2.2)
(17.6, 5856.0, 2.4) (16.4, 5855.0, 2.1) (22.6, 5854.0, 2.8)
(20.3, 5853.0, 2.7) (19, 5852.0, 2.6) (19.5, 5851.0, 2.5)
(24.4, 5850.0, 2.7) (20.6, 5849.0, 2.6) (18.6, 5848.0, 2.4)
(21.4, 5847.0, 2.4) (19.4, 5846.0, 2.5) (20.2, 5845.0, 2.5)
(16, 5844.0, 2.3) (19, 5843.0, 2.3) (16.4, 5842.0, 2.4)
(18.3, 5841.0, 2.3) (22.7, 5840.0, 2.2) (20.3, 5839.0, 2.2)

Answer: 4.9 angstroms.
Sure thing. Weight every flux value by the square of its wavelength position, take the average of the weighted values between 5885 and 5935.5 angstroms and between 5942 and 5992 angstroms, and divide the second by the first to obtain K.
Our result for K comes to 1.11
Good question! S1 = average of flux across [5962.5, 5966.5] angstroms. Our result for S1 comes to 21.7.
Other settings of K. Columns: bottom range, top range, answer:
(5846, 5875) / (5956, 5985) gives 1.00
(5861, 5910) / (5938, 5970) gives 1.09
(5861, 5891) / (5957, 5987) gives 1.05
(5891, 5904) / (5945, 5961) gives 1.24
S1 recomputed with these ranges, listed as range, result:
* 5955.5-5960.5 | 19.4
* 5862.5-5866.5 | 19.1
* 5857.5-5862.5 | 19.9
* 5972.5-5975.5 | 18.2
